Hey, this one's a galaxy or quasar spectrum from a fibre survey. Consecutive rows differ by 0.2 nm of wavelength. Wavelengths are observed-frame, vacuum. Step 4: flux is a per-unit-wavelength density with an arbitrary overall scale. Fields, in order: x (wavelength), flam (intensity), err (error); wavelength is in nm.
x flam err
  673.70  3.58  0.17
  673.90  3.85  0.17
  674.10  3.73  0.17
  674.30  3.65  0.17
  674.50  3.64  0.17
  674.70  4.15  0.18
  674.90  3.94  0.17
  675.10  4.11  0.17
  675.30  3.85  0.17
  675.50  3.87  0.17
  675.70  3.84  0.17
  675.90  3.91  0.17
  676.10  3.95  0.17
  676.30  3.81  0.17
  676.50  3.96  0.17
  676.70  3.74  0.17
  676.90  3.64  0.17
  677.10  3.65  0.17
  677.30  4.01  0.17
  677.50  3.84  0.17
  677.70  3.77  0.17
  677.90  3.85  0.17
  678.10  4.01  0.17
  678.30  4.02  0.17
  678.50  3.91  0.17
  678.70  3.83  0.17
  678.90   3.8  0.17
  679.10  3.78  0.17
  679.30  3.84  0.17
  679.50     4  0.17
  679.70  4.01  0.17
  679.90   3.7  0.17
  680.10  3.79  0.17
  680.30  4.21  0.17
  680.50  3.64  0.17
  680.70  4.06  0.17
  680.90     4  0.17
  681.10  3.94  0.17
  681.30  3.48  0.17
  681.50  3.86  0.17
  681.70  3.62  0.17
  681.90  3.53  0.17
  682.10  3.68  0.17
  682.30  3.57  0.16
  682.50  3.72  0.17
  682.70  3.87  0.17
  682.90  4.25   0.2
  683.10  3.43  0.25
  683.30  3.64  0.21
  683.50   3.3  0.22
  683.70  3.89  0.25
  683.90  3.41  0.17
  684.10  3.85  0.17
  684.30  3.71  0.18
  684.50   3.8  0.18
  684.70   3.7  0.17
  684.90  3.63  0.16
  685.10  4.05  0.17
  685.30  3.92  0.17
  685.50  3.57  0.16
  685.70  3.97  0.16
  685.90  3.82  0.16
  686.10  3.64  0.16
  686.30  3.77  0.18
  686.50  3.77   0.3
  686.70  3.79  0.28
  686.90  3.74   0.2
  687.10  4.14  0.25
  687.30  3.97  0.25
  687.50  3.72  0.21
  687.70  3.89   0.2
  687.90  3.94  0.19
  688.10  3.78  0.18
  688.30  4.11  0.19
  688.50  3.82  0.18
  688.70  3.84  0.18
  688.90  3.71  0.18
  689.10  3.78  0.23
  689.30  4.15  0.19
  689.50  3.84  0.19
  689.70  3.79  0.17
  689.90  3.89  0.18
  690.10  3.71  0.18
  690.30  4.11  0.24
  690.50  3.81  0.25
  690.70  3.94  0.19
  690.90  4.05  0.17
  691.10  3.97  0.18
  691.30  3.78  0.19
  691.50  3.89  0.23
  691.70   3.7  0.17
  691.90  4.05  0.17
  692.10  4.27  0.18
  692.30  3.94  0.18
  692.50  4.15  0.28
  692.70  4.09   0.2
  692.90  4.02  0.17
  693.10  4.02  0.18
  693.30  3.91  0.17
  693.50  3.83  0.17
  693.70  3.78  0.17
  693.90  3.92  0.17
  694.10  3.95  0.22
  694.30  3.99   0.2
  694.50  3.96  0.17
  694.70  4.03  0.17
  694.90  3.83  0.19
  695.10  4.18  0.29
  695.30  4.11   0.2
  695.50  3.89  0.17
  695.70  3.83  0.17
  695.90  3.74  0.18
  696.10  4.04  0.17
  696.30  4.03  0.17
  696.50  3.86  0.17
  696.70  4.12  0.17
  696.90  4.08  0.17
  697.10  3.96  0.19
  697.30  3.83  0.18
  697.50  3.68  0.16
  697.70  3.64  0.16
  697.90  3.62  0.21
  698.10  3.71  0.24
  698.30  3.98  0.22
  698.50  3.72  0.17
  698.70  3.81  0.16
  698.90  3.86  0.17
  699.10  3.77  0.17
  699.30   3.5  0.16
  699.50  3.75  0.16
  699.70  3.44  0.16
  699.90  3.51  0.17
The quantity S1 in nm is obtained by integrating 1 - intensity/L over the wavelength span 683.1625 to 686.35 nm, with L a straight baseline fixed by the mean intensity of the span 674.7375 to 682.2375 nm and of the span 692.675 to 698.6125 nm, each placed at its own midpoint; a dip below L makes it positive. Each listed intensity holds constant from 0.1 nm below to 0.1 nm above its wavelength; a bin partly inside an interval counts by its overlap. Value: 0.12 nm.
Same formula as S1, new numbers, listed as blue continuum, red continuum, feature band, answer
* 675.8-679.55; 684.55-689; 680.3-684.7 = 0.12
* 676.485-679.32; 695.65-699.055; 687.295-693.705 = -0.12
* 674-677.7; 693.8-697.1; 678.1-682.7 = 0.06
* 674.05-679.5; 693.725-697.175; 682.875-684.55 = 0.10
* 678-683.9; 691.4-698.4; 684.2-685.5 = 0.02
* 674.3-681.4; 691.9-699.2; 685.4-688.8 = 0.05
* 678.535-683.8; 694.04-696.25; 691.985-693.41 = -0.05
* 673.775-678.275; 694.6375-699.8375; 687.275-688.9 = -0.01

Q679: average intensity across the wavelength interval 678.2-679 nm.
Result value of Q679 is 3.89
